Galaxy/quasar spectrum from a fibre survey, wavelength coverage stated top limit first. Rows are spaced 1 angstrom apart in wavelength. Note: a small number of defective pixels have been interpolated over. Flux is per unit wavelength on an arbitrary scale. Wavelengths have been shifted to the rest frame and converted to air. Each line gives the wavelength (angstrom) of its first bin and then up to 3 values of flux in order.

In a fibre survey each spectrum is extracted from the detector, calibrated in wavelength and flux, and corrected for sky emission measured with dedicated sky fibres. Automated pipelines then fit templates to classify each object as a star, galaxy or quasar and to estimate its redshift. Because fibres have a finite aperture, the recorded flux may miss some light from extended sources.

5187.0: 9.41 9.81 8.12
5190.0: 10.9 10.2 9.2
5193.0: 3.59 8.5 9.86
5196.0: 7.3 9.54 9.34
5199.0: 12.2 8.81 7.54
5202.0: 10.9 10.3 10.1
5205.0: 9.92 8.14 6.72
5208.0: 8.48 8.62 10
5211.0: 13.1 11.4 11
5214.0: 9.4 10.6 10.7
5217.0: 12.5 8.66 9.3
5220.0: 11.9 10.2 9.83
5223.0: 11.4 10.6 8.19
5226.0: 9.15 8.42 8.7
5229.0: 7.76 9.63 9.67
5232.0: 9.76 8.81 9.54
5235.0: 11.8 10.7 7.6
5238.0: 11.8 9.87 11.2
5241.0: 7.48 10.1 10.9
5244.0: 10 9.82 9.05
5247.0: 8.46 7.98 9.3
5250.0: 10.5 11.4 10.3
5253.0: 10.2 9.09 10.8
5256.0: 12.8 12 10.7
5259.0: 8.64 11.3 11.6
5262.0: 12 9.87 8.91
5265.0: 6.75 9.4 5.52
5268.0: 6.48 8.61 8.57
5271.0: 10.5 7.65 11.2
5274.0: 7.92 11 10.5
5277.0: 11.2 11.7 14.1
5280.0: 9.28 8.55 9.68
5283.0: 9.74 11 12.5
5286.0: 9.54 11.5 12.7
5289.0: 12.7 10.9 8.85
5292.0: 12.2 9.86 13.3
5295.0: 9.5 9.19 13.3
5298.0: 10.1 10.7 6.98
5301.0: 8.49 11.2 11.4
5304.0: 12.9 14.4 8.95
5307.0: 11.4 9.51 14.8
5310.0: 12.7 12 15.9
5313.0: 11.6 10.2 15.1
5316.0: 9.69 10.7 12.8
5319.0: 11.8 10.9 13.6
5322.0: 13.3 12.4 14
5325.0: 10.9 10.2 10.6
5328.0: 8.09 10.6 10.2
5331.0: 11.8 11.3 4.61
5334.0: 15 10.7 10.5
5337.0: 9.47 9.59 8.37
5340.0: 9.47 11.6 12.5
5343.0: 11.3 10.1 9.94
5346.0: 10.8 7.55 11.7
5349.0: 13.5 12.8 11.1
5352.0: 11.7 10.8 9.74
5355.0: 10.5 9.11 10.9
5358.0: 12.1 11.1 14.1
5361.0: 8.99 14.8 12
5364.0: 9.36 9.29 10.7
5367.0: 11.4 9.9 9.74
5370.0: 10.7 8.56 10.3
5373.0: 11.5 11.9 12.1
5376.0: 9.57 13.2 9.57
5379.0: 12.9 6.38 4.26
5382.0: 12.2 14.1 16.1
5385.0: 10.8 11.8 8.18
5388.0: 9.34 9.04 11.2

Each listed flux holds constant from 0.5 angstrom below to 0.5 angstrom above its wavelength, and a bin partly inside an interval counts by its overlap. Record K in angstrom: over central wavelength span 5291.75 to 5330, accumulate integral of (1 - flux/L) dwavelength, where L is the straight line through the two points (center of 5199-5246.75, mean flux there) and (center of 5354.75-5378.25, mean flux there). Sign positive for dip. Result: -3.5 angstrom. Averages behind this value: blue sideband 9.81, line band 11.4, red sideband 10.9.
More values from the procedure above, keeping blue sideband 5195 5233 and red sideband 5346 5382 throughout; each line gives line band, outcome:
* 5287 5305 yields -1.2 angstrom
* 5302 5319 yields -2.9 angstrom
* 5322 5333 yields -0.4 angstrom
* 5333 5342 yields 0.1 angstrom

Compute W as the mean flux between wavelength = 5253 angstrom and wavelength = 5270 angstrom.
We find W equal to 9.64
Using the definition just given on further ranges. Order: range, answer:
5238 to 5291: 10.1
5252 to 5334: 10.8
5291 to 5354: 11.1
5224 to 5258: 9.81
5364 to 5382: 10.2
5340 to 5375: 10.9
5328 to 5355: 10.6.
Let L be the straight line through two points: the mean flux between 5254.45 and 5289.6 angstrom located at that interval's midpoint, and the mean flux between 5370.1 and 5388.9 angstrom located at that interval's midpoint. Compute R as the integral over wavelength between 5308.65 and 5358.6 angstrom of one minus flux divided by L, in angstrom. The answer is -3.5 angstrom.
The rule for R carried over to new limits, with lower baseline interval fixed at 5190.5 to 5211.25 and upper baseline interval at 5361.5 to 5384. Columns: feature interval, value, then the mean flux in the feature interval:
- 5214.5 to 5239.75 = -1.4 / 9.9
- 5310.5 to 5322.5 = -2.4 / 12.3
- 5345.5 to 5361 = -0.7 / 11.1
